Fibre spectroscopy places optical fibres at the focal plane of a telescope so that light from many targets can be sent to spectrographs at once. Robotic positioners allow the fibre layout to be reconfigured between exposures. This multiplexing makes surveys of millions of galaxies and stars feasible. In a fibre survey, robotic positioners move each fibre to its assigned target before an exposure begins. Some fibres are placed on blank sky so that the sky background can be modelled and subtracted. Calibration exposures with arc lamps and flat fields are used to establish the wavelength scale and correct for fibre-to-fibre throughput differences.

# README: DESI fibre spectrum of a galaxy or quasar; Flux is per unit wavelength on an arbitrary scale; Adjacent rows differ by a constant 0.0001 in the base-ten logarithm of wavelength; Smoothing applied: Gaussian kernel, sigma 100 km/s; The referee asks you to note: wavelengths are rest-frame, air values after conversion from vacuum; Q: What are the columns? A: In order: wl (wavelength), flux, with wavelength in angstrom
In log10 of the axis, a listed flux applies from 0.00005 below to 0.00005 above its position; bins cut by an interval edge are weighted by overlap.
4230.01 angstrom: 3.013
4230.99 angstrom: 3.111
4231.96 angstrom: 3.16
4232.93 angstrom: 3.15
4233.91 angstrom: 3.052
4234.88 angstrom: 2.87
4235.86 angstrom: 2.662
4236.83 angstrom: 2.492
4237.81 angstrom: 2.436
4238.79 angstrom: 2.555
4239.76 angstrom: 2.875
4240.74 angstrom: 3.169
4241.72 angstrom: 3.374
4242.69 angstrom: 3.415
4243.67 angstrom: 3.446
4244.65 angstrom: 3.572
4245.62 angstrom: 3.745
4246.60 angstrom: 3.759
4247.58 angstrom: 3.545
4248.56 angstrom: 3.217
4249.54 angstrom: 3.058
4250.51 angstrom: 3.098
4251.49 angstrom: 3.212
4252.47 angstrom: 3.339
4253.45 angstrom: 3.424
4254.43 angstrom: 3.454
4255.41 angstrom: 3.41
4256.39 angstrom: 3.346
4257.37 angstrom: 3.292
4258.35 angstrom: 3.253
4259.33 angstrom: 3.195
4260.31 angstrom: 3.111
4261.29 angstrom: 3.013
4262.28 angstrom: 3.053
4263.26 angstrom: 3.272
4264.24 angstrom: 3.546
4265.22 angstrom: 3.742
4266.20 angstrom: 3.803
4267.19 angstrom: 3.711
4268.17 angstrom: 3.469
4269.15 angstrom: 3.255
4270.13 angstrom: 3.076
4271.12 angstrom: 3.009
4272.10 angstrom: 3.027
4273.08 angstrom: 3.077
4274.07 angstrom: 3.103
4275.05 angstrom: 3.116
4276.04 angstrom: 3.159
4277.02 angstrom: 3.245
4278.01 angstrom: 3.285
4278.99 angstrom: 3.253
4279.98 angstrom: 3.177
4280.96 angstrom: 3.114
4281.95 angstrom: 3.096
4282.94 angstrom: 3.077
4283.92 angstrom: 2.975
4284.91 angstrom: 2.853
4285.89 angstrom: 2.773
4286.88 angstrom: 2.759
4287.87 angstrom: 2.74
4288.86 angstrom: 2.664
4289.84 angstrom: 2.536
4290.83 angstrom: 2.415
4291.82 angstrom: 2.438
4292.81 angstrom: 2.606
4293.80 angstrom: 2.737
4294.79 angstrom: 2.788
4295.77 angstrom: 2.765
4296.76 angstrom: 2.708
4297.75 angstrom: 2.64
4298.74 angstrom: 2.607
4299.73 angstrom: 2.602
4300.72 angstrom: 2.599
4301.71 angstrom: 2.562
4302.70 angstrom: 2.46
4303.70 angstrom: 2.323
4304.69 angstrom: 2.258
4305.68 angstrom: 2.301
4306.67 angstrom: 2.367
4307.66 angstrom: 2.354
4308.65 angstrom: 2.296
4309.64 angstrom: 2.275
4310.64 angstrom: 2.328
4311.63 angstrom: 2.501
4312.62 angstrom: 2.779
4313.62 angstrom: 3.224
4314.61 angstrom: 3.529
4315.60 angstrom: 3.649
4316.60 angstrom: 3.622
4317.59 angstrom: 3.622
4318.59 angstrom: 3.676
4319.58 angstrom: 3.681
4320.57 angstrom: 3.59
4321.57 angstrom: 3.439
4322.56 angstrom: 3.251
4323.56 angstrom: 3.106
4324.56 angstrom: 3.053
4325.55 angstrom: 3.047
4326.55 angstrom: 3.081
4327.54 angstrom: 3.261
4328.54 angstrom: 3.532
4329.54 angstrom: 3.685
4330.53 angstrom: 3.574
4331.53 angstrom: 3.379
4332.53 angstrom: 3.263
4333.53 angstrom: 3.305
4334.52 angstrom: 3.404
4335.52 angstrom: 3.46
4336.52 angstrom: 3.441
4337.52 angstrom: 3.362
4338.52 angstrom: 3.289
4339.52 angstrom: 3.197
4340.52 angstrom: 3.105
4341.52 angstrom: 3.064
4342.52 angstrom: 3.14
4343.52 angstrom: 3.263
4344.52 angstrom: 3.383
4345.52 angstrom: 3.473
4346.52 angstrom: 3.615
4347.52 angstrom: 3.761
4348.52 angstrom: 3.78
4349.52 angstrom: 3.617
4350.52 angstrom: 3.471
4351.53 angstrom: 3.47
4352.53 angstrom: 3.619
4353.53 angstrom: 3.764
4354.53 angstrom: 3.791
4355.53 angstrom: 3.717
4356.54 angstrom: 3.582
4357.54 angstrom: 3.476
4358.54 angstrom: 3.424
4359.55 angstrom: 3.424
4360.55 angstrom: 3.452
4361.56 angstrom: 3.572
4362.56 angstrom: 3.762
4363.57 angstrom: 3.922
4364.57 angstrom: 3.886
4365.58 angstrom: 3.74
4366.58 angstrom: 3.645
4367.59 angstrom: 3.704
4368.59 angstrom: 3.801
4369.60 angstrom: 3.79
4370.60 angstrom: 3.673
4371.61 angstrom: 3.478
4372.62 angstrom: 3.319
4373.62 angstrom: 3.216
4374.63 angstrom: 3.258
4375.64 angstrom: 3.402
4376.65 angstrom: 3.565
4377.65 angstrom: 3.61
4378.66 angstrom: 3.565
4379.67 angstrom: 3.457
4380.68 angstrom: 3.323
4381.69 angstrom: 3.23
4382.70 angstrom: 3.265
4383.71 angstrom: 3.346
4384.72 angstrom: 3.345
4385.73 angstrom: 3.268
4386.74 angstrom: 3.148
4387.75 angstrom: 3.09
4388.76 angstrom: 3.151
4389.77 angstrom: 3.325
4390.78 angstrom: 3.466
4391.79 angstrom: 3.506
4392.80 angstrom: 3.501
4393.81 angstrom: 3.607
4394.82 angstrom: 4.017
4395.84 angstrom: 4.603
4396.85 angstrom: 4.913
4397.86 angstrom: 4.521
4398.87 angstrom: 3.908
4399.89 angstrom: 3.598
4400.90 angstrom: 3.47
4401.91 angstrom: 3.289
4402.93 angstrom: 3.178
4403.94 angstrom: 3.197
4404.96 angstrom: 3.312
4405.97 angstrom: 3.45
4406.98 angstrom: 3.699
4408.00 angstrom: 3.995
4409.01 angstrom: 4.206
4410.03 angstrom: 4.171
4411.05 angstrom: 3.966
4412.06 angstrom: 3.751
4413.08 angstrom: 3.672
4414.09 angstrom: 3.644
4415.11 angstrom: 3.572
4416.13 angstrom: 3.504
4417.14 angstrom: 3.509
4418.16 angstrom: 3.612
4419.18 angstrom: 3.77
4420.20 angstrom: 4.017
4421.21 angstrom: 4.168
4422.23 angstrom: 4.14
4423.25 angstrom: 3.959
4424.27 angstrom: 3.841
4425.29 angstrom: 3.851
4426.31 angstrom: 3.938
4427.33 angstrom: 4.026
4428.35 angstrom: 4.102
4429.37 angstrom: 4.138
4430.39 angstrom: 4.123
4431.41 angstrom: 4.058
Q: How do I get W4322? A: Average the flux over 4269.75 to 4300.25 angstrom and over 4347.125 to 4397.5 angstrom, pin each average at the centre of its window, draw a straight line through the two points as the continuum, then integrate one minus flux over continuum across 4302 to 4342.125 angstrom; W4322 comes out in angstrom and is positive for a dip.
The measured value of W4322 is 1.1 angstrom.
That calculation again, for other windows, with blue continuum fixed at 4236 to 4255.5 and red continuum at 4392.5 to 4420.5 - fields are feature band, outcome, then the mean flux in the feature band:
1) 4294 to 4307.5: 3.4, 2.54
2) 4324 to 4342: 1.1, 3.3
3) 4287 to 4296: 2.0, 2.63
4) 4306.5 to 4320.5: 1.7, 3.03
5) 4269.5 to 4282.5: 0.7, 3.13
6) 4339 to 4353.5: 0.5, 3.44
